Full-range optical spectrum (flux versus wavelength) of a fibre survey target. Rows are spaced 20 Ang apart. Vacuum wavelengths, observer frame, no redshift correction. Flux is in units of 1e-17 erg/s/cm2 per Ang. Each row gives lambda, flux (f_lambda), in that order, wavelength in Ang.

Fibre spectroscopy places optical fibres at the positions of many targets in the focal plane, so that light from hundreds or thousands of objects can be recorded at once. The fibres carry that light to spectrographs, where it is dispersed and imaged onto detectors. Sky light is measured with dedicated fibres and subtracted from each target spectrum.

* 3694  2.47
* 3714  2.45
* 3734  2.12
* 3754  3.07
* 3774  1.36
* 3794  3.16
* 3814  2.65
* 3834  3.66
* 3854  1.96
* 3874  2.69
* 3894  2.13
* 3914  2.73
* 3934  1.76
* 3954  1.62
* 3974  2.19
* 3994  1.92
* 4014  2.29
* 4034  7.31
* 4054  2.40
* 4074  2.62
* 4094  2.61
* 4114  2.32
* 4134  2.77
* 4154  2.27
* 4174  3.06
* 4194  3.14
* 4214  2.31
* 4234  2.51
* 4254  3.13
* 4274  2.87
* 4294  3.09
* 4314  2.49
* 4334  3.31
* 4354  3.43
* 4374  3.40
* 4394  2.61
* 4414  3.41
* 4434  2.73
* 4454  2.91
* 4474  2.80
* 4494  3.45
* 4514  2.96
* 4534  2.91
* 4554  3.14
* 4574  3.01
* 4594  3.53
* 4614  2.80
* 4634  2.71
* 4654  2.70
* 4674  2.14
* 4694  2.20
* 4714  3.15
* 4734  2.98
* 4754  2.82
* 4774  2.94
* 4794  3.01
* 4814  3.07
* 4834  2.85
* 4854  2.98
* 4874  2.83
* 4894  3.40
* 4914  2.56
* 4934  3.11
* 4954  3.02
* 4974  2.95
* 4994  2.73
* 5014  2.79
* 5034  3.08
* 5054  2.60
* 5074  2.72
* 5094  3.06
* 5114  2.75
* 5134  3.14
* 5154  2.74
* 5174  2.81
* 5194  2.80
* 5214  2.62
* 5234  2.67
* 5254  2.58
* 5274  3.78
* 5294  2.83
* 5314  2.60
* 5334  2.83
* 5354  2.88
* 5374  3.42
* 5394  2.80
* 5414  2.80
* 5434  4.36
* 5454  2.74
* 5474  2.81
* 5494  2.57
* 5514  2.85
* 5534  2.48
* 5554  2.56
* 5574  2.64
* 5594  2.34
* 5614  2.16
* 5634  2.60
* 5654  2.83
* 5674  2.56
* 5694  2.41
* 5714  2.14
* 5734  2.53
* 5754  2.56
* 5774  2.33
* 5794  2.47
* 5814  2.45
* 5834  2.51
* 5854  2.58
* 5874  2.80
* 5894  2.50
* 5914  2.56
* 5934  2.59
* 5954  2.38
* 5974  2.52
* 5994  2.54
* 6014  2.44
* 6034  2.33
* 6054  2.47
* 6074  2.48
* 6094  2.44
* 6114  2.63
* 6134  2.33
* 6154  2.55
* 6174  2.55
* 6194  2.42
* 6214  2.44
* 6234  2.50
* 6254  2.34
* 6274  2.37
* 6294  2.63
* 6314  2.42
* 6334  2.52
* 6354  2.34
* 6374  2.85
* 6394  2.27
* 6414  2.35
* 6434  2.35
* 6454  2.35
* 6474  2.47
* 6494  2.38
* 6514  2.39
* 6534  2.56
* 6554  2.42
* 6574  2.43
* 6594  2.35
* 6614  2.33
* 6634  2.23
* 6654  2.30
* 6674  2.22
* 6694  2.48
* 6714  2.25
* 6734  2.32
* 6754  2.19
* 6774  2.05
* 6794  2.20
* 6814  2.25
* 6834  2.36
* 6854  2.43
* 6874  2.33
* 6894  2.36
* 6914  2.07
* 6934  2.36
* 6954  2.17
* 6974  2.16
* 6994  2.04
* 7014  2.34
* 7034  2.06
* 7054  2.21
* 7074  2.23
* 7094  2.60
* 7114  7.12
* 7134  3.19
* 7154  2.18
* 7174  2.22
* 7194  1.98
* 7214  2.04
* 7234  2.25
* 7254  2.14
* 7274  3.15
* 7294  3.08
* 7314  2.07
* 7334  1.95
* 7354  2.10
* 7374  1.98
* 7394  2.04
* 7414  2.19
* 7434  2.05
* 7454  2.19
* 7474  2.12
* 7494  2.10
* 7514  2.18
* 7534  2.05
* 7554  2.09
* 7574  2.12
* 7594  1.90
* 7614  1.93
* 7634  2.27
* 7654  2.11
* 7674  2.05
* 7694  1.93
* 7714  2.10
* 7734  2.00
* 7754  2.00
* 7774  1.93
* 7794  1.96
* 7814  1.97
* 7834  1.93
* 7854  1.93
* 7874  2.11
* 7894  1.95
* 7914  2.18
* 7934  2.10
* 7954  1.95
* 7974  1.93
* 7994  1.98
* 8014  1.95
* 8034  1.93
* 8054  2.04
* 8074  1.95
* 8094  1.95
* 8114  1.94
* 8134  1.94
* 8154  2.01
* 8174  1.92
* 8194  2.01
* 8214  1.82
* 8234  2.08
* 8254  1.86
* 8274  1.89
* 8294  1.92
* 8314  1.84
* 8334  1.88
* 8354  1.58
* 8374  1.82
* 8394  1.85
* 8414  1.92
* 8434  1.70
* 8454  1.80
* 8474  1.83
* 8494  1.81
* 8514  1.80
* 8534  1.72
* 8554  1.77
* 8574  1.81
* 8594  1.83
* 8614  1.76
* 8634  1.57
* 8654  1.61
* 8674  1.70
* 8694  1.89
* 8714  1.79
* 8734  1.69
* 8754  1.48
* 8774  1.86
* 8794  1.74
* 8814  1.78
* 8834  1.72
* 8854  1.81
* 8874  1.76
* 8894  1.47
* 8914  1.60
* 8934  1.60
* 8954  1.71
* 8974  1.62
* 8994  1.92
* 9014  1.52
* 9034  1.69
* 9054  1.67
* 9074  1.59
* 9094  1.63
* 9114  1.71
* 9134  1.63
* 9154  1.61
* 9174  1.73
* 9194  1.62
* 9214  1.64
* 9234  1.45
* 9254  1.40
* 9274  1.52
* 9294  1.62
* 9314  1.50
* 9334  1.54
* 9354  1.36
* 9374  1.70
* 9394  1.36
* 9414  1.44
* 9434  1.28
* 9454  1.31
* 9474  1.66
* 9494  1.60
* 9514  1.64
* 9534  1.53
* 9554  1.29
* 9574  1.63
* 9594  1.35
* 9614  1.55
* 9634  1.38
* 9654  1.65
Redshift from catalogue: 0.084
